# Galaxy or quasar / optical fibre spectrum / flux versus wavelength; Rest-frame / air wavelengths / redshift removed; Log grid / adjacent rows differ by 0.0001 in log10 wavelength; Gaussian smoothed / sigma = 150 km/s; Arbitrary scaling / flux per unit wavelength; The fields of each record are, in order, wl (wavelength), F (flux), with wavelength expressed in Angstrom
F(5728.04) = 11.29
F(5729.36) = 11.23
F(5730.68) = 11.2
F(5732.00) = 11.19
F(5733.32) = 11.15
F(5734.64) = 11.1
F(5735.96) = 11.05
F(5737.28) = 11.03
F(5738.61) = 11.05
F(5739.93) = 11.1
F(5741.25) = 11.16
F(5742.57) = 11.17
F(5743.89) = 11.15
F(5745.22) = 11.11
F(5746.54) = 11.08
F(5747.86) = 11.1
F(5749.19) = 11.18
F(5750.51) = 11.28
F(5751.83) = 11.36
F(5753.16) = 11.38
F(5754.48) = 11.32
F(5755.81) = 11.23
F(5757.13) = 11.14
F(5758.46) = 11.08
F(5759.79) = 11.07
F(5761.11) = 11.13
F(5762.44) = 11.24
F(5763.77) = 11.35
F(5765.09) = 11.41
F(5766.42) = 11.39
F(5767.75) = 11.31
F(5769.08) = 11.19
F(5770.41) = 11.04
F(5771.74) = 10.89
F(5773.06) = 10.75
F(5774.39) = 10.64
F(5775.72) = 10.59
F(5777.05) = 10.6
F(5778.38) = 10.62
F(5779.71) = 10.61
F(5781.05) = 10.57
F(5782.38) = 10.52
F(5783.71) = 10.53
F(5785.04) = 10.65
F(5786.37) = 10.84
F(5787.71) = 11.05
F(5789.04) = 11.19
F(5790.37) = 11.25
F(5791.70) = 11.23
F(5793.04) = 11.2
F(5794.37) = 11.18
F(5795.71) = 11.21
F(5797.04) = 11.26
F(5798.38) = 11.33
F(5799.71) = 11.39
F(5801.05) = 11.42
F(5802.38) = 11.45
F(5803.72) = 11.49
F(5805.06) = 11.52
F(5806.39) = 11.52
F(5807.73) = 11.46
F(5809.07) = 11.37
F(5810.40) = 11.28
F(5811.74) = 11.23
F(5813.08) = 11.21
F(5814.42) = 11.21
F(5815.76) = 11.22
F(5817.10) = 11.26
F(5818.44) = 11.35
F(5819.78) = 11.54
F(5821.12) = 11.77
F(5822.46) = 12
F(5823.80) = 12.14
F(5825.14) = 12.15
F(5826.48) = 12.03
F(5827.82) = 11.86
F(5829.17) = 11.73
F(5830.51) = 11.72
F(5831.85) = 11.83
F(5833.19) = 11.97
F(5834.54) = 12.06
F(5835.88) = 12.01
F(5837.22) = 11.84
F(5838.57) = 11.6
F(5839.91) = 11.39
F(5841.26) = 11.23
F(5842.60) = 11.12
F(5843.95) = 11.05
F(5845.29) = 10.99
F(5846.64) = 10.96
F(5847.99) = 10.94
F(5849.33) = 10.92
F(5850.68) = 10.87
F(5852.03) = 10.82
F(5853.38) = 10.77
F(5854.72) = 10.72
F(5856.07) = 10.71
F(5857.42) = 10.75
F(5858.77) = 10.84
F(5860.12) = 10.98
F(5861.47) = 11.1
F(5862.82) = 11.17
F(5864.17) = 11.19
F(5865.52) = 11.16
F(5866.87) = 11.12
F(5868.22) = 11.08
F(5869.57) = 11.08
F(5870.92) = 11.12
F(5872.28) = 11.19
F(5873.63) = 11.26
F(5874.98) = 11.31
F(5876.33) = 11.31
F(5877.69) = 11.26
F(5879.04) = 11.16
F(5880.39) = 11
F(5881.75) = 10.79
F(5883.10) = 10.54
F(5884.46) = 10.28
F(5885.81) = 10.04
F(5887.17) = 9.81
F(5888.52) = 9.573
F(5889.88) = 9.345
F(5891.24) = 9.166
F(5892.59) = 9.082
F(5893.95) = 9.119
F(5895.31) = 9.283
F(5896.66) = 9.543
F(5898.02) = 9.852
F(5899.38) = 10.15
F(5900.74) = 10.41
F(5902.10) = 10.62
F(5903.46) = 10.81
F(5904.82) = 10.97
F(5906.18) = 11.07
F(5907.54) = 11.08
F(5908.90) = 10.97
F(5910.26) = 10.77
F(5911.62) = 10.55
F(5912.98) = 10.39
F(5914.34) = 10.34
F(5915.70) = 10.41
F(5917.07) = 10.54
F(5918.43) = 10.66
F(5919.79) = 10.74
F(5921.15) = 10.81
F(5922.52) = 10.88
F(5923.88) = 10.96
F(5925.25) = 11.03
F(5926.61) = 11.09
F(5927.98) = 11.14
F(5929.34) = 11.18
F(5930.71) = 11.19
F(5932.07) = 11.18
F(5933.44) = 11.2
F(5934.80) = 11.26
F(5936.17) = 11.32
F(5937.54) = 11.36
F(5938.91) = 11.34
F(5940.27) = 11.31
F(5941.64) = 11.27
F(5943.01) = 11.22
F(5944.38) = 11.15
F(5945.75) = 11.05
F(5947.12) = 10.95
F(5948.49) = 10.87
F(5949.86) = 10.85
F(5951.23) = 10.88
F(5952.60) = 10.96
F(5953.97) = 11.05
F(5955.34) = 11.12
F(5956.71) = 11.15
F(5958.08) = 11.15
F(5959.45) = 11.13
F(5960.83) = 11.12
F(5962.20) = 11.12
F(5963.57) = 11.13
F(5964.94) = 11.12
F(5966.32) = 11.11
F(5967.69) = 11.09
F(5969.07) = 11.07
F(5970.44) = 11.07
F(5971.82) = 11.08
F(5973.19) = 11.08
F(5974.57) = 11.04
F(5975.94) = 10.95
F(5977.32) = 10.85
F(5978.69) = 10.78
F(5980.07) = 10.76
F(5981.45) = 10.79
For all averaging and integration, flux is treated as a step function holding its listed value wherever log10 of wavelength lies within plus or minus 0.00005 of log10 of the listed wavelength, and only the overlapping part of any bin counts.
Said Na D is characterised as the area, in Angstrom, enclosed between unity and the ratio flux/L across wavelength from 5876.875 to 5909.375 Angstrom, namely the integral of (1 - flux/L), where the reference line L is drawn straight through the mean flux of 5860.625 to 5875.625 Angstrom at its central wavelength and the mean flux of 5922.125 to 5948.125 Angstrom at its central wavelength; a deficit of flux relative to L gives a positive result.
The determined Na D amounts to 2.7 Angstrom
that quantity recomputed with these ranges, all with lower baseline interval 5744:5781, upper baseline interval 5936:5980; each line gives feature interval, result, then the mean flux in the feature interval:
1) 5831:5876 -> -0.5 Angstrom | 11.2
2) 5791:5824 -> -1.0 Angstrom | 11.4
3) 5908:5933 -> 0.6 Angstrom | 10.8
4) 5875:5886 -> 0.2 Angstrom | 10.9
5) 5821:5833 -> -0.9 Angstrom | 11.9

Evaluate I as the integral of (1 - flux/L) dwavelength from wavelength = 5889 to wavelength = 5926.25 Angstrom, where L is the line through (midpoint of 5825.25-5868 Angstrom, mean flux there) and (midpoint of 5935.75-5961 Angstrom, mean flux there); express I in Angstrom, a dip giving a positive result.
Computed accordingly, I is 2.7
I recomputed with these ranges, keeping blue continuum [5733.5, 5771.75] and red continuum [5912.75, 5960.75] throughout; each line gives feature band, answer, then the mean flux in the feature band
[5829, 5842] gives -0.7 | 11.7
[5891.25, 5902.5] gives 1.4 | 9.7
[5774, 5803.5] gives 0.4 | 11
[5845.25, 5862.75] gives 0.3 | 10.9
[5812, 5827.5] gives -0.7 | 11.6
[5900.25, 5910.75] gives 0.2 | 10.8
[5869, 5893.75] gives 1.3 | 10.5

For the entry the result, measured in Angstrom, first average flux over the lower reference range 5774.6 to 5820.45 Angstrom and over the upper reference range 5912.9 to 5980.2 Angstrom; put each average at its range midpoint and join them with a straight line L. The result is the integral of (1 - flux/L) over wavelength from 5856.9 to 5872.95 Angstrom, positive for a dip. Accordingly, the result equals 0.0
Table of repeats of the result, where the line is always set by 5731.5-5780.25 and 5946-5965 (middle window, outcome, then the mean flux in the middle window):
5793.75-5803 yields -0.2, 11.3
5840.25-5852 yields 0.1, 11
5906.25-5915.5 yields 0.3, 10.7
